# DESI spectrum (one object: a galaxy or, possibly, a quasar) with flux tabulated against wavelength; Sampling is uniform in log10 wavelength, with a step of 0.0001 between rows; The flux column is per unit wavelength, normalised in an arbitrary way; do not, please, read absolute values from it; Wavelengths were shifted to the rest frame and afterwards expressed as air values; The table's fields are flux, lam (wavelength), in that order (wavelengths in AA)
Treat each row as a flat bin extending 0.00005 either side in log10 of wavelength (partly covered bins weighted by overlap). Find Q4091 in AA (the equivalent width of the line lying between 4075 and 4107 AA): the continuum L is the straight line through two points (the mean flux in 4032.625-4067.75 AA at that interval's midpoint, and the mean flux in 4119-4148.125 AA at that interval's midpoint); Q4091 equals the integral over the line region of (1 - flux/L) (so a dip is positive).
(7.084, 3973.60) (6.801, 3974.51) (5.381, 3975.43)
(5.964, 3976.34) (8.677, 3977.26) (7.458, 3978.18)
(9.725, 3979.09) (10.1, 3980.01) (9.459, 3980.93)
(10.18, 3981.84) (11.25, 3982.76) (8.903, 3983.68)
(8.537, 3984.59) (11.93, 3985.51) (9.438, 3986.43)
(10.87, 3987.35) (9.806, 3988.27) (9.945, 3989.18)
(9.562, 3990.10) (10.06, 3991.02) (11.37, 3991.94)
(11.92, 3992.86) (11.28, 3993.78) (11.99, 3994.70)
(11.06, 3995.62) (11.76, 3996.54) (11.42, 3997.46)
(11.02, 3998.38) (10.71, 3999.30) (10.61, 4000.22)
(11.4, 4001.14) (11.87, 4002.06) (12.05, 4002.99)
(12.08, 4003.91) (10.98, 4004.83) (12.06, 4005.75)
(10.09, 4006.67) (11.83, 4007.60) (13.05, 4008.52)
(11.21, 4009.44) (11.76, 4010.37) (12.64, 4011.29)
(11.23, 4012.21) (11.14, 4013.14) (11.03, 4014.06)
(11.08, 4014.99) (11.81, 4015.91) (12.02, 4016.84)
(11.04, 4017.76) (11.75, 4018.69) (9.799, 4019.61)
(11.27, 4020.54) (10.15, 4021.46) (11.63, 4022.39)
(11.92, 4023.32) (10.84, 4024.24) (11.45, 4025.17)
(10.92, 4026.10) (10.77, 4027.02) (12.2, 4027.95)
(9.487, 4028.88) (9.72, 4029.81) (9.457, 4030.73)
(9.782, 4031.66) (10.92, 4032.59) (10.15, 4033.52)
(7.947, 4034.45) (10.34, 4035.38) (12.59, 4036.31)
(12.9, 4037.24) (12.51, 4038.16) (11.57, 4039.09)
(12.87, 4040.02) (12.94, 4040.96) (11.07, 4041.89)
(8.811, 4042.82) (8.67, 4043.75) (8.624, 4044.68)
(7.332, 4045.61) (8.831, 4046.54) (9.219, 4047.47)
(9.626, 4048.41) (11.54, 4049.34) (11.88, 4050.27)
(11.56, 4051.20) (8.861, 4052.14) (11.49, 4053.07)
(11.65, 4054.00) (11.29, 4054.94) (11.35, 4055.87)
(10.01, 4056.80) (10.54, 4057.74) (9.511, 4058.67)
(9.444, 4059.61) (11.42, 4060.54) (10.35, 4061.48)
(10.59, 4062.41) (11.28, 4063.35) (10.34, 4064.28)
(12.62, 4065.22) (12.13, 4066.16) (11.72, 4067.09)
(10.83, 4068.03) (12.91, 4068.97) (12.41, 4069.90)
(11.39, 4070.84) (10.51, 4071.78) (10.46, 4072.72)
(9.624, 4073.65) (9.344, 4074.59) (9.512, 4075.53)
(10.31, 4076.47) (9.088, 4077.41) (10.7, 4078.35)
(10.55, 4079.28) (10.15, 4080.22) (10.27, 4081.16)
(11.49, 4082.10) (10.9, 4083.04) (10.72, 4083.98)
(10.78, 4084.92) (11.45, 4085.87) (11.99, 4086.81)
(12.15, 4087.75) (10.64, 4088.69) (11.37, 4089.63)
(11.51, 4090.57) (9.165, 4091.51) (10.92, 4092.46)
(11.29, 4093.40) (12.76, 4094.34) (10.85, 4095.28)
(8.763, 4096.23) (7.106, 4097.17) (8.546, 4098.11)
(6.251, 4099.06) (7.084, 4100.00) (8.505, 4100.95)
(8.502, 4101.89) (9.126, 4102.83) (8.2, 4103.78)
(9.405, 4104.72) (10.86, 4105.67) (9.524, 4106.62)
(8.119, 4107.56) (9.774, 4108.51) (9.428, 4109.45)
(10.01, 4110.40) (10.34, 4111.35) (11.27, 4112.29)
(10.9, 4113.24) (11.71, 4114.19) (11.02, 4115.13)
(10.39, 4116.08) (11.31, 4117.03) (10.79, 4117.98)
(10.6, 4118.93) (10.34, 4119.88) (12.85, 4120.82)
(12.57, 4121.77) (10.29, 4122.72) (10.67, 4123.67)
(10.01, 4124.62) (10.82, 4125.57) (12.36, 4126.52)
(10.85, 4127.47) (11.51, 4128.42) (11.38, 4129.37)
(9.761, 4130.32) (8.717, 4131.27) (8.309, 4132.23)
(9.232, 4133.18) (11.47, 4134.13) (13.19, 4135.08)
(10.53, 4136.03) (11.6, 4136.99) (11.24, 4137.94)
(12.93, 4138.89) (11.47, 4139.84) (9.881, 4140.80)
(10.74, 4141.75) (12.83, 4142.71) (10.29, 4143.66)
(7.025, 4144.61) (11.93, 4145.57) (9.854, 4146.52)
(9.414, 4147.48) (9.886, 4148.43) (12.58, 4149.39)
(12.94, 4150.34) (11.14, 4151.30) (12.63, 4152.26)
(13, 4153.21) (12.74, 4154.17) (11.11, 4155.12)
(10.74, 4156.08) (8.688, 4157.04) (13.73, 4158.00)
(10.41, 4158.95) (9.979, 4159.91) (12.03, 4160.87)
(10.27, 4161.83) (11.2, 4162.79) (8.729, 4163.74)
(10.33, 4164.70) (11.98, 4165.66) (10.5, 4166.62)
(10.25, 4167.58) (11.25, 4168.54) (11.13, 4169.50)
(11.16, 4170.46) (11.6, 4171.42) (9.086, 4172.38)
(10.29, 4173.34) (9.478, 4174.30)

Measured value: 2.18 AA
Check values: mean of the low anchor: 10.7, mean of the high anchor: 10.8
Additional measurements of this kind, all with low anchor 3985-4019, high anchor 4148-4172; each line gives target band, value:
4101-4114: 1.8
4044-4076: 1.9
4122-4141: 0.6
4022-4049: 1.7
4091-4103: 2.2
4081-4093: 0.2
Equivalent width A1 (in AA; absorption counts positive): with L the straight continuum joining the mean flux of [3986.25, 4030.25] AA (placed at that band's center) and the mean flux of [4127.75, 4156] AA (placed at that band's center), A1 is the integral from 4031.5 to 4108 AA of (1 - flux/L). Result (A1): 4.8 AA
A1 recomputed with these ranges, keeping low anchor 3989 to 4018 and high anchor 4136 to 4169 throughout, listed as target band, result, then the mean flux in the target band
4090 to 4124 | 3.4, 10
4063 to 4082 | 0.7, 10.8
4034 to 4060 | 1.7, 10.5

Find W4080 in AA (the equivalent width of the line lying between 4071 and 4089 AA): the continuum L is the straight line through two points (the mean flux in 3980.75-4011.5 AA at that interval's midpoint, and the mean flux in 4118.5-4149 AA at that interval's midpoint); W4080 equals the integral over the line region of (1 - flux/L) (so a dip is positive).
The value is 0.48 AA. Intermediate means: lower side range 11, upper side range 10.8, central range 10.6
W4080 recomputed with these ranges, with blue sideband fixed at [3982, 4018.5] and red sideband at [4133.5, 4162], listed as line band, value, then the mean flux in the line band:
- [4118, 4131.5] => 0.3 AA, 10.9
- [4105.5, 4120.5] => 1.0 AA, 10.4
